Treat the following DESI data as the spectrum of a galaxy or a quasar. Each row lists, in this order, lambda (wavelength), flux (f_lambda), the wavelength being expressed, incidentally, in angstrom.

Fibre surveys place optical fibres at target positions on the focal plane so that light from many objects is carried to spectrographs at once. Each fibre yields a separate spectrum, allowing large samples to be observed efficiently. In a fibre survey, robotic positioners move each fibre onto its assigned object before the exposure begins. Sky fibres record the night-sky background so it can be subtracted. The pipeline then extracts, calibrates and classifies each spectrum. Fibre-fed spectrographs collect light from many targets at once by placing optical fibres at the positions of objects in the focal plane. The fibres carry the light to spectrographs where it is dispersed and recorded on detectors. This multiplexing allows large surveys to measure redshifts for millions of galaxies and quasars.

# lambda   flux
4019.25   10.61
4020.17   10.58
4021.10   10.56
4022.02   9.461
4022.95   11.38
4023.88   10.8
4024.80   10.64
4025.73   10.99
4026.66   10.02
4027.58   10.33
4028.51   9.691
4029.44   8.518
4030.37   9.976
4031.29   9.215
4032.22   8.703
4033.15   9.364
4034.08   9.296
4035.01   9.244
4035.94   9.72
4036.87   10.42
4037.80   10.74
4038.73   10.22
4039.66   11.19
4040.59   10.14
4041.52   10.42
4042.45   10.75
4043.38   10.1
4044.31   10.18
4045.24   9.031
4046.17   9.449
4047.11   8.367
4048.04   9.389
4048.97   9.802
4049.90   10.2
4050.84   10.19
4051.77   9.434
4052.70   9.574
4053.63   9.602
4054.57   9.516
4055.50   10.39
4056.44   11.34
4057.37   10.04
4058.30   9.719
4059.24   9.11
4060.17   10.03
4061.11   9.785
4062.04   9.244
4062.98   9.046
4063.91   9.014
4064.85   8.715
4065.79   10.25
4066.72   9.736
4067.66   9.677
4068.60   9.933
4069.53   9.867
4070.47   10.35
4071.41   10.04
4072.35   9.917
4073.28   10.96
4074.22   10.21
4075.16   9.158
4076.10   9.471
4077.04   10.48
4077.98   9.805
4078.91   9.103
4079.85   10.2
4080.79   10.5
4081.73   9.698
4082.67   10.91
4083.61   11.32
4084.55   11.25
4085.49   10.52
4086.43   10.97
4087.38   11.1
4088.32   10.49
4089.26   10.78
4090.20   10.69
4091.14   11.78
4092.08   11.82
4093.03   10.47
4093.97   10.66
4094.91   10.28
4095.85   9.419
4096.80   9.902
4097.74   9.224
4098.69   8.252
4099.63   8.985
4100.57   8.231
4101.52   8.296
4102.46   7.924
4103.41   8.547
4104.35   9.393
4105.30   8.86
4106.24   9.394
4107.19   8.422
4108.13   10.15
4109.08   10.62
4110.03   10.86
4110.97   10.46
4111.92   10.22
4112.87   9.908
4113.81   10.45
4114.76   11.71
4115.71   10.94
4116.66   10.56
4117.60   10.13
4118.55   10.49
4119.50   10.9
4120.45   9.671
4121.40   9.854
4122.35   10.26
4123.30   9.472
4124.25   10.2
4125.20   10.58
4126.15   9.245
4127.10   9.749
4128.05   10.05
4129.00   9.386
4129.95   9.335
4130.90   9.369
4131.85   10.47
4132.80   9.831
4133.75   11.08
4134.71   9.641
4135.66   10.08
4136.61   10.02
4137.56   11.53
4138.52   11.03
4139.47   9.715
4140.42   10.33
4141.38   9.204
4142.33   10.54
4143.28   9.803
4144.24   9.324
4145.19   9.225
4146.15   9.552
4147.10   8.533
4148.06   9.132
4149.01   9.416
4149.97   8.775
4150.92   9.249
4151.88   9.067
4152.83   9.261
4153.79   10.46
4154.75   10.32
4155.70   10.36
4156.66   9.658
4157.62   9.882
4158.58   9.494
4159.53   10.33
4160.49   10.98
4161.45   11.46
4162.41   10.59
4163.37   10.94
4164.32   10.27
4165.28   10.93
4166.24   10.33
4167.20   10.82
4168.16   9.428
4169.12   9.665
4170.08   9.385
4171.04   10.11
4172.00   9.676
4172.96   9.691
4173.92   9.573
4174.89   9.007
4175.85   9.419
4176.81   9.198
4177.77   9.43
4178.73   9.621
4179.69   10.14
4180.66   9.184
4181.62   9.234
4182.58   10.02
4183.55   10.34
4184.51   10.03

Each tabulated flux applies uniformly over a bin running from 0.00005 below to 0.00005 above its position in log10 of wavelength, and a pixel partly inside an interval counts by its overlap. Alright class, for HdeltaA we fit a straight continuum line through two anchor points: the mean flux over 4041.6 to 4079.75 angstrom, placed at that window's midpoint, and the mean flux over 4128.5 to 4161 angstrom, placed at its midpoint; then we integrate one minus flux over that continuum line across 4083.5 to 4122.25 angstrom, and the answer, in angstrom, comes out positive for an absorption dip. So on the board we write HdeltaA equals -1.1 angstrom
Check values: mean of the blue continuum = 9.79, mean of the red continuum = 9.84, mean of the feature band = 10.1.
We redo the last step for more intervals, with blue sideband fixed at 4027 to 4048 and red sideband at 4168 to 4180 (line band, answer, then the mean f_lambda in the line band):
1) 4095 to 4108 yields 1.02 angstrom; 8.91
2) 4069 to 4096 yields -2.04 angstrom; 10.4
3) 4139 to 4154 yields 0.23 angstrom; 9.46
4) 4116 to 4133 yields -0.62 angstrom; 9.99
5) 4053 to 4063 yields -0.10 angstrom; 9.83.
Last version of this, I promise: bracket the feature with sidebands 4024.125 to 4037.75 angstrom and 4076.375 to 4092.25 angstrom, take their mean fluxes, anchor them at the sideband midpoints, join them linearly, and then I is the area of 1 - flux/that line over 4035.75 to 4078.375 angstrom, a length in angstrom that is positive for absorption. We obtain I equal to 1.3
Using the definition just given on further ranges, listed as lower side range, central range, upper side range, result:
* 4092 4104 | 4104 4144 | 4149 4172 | -2.0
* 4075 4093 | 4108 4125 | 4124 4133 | -0.6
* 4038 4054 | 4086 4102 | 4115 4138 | -0.1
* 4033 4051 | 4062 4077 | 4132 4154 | 0.2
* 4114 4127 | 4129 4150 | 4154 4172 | 0.9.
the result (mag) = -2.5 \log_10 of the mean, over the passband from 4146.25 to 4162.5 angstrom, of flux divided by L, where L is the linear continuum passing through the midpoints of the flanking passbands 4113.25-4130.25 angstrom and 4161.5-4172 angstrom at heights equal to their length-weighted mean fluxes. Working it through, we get 0.05 mag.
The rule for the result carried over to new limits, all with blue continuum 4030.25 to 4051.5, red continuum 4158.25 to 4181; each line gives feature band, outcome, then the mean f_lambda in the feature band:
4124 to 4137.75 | -0.01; 10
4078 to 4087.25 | -0.06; 10.5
